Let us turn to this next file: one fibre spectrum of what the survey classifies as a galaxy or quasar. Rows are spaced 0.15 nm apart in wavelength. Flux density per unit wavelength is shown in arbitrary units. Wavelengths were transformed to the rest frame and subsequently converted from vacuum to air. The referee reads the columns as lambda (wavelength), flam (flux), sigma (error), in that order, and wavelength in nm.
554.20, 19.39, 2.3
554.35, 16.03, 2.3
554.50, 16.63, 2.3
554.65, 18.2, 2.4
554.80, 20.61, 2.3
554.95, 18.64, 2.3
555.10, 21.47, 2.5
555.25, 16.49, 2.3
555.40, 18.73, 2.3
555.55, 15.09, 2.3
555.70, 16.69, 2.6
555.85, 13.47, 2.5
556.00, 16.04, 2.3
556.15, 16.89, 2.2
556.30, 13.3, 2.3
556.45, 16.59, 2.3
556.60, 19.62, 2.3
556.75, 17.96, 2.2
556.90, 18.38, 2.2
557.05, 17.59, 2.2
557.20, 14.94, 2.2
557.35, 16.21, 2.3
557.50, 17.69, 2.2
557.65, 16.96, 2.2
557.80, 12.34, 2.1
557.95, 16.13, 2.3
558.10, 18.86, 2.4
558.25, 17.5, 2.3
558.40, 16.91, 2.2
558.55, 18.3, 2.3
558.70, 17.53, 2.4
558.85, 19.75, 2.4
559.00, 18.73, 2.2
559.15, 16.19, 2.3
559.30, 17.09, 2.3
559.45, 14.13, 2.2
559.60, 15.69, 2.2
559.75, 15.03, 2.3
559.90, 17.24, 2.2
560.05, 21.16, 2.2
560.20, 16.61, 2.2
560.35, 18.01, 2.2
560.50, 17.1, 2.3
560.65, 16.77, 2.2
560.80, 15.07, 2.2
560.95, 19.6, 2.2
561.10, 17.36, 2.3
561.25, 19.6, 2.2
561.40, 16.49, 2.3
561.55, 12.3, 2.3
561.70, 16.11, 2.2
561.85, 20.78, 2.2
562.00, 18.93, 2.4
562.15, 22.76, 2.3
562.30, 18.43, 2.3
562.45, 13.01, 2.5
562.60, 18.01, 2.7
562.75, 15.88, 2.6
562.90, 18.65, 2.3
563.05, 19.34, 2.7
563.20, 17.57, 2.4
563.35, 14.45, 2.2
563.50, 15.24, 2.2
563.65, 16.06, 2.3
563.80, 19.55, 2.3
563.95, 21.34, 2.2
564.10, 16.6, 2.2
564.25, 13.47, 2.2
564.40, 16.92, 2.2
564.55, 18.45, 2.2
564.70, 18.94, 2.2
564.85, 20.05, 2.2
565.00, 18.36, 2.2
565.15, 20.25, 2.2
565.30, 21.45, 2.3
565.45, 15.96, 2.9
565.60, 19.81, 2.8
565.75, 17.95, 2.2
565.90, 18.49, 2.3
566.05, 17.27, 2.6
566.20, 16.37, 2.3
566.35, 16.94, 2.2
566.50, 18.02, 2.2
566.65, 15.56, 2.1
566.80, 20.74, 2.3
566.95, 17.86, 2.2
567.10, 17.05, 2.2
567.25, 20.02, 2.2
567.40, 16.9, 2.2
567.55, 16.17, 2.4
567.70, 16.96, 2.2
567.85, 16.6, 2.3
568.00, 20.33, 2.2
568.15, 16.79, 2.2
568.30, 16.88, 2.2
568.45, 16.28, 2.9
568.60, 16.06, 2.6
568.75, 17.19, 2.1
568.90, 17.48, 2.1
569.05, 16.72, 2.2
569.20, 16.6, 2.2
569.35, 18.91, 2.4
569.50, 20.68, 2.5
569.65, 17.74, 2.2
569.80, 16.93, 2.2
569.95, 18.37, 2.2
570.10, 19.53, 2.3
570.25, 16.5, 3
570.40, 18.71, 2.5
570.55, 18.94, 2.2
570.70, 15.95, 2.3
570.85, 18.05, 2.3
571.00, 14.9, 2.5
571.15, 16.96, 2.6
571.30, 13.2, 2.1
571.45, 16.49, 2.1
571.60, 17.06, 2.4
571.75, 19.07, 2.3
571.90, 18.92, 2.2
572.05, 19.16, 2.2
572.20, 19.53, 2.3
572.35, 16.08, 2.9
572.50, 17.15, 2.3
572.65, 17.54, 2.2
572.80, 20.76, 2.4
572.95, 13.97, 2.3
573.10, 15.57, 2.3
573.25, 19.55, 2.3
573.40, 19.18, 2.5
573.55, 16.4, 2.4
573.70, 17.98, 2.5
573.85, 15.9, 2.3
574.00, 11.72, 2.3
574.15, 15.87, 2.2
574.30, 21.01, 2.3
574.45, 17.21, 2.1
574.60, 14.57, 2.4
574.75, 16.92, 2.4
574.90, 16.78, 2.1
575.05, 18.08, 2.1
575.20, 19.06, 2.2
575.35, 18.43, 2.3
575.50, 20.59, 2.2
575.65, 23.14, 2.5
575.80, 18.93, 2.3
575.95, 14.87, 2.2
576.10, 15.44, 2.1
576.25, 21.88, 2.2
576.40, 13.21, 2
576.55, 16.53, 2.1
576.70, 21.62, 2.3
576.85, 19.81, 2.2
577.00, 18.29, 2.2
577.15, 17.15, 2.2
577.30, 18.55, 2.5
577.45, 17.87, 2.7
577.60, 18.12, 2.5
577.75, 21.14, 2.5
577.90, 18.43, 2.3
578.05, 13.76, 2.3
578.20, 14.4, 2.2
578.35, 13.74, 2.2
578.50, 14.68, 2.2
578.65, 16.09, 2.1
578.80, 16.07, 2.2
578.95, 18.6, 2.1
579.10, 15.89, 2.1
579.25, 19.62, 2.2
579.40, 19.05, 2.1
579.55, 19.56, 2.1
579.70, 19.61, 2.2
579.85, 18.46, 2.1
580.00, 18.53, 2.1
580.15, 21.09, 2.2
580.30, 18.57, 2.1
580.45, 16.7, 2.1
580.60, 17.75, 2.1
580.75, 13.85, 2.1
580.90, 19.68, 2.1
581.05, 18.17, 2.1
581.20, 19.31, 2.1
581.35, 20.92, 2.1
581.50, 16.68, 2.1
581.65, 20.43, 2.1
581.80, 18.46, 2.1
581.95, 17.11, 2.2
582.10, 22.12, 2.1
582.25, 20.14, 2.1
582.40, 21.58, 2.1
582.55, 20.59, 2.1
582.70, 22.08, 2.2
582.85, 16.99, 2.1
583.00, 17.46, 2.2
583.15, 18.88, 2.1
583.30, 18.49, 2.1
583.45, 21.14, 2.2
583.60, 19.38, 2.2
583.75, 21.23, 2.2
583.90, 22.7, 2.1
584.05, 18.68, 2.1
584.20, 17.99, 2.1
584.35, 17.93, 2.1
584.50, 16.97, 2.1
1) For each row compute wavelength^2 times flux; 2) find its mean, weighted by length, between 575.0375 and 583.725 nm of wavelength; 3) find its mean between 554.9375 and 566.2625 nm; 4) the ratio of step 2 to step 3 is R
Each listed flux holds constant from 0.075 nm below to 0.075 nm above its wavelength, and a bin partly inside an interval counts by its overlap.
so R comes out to 1.1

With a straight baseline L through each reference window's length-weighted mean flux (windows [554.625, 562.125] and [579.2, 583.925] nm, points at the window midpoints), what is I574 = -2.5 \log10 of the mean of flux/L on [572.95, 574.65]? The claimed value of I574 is 0.112 mag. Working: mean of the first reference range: 17.2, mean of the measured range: 16.7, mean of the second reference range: 19.2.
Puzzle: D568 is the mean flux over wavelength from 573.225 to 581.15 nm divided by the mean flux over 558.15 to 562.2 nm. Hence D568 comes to 1.01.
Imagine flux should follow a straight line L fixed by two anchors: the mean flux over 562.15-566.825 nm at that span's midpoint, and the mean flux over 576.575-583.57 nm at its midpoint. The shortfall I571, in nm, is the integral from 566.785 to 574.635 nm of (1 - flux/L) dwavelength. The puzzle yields 0.27 nm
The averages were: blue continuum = 17.8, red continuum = 18.4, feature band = 17.4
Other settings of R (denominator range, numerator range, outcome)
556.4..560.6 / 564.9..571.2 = 1.07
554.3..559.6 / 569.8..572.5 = 1.08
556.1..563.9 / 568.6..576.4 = 1.07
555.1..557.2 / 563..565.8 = 1.10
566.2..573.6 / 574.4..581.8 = 1.05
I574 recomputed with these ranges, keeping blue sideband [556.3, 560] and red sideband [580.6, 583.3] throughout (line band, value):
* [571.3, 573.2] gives 0.043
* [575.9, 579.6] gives 0.077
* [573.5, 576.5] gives 0.062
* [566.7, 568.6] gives 0.009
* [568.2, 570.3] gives 0.021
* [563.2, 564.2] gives 0.018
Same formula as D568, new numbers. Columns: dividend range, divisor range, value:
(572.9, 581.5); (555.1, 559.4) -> 1.05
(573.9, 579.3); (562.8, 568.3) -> 0.98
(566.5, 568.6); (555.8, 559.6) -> 1.04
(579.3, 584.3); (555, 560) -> 1.14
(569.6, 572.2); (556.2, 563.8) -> 1.02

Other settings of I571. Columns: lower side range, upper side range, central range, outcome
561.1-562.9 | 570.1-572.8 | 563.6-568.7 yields -0.10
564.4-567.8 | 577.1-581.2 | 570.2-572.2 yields 0.07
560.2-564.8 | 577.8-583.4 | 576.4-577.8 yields -0.03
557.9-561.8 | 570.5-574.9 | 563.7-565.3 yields -0.13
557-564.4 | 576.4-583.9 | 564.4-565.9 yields -0.12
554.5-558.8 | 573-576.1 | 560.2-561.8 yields 0.03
